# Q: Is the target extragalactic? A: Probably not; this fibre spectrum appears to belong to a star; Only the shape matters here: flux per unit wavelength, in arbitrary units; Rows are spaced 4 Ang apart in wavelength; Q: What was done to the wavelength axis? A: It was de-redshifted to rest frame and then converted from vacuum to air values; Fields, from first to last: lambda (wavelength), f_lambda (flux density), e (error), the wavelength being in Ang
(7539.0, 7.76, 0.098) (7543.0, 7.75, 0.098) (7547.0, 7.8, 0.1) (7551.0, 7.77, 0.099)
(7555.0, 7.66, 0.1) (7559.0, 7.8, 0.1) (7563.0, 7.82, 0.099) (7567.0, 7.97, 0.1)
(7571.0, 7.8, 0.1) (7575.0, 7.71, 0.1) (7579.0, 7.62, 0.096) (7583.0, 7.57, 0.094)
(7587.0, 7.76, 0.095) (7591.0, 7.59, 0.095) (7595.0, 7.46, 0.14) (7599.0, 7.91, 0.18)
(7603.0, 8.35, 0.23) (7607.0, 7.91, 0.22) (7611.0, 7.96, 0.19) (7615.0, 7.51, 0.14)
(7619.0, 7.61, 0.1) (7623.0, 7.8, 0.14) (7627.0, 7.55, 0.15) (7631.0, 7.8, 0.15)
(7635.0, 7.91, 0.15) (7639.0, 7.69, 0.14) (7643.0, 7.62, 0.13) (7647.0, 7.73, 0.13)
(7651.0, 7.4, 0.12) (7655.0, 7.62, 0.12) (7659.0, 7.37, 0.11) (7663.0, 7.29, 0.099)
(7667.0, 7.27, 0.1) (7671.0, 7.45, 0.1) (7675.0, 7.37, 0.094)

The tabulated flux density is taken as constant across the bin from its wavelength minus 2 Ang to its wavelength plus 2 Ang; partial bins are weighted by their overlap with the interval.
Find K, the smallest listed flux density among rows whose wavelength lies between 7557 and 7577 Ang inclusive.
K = 7.71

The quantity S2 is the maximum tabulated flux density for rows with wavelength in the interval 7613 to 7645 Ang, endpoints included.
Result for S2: 7.91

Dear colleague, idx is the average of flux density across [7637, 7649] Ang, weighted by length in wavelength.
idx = 7.68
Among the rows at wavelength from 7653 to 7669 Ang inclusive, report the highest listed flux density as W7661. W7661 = 7.62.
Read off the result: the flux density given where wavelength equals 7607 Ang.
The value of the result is 7.91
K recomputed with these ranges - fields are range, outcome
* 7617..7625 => 7.61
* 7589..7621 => 7.46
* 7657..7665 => 7.29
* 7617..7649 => 7.55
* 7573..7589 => 7.57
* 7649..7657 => 7.4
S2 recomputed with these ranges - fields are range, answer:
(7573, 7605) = 8.35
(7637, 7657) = 7.73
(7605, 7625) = 7.96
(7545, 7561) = 7.8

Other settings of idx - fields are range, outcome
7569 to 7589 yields 7.69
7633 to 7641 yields 7.8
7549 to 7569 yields 7.8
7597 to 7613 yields 8.03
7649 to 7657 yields 7.51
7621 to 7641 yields 7.75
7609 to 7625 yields 7.72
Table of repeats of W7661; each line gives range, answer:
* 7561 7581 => 7.97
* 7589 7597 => 7.59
